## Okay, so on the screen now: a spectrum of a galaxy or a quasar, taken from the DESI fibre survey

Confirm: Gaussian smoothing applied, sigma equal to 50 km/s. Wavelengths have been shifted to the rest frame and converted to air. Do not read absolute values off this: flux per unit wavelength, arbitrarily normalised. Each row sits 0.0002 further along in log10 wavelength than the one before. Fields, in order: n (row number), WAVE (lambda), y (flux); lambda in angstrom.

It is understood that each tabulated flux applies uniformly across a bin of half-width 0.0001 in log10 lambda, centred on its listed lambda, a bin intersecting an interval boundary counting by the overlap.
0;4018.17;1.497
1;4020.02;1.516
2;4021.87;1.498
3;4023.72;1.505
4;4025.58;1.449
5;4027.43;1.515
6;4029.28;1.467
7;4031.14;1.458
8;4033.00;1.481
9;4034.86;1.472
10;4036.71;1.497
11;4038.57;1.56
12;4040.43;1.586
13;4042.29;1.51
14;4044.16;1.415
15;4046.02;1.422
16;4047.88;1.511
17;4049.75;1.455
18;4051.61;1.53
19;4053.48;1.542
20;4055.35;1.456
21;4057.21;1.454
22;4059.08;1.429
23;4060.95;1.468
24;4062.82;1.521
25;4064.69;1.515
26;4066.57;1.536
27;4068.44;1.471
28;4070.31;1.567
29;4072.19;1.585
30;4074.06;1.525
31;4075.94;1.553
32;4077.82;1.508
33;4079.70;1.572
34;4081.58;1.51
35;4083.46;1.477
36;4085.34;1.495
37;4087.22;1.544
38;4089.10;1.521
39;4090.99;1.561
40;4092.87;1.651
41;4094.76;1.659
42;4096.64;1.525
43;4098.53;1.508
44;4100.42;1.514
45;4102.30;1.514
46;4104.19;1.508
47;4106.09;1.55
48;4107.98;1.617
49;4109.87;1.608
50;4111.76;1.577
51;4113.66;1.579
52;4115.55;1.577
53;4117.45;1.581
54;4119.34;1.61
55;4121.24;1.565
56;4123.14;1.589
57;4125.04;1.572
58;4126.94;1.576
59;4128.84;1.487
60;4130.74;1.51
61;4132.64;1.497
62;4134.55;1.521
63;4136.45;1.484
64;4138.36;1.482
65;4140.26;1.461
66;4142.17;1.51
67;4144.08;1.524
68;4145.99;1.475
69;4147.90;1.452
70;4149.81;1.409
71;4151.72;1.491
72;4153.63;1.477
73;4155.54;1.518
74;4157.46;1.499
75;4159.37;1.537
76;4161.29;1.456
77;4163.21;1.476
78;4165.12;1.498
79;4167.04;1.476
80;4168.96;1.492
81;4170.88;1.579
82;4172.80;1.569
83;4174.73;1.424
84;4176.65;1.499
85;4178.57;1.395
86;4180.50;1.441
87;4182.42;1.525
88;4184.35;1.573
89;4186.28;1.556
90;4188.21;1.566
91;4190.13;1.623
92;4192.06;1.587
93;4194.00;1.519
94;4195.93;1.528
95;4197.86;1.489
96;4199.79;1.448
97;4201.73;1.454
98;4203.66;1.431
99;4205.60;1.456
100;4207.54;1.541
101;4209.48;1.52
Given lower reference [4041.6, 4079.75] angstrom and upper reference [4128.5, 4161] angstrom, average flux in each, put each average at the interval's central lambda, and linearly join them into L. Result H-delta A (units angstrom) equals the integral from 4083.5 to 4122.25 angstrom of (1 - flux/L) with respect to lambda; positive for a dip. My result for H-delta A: -1.7 angstrom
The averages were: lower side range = 1.5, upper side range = 1.49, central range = 1.56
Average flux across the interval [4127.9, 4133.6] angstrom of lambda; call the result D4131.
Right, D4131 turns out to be 1.5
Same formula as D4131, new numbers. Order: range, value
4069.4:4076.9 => 1.56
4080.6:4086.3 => 1.5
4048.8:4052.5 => 1.49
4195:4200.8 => 1.49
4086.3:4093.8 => 1.57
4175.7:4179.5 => 1.45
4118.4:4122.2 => 1.59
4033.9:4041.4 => 1.53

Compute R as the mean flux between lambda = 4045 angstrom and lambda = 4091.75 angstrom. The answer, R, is 1.51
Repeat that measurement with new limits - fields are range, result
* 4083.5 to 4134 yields 1.56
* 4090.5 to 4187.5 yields 1.52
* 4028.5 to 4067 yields 1.49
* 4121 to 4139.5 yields 1.53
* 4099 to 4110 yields 1.55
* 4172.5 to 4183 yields 1.47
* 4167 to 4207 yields 1.51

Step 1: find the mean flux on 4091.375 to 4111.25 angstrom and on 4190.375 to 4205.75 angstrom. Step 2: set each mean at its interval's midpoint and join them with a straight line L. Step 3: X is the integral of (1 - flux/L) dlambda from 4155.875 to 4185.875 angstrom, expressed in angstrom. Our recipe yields 0.4 angstrom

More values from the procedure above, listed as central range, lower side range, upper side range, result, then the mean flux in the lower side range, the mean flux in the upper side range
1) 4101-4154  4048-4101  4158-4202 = -0.4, 1.52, 1.51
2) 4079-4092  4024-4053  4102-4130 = 0.1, 1.49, 1.57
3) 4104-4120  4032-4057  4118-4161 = -0.8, 1.49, 1.51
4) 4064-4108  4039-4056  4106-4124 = 0.2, 1.49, 1.59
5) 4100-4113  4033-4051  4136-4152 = -0.7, 1.49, 1.48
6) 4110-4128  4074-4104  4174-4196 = -0.6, 1.54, 1.52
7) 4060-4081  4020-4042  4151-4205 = -0.4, 1.5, 1.5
